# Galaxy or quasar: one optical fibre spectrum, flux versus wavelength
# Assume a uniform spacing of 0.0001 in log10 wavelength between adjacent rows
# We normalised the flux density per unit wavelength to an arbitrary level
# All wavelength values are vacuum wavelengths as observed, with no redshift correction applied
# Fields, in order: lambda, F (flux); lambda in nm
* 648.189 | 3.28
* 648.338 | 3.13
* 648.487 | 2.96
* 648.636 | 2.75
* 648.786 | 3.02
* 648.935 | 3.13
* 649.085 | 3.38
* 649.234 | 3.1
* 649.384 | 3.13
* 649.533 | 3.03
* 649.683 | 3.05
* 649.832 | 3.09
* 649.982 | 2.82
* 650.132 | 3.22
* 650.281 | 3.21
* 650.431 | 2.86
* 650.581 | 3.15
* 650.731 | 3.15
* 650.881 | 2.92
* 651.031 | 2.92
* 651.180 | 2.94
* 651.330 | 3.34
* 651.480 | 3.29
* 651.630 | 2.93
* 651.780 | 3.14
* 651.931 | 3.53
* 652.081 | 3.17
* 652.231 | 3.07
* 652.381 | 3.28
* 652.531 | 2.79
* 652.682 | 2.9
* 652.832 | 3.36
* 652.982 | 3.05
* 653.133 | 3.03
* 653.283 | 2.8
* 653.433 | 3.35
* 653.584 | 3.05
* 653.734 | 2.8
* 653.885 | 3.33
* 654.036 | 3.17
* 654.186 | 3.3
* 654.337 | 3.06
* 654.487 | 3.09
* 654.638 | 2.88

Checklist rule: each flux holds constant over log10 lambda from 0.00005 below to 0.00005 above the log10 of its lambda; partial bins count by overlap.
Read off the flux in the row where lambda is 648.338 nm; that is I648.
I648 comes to 3.13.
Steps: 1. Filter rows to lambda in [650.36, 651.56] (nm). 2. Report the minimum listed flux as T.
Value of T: 2.86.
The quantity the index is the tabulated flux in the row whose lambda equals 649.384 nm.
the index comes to 3.13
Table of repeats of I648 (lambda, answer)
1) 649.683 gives 3.05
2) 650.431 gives 2.86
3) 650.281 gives 3.21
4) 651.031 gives 2.92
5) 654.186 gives 3.3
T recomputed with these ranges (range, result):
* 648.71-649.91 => 3.02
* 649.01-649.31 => 3.1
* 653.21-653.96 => 2.8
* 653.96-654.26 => 3.17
